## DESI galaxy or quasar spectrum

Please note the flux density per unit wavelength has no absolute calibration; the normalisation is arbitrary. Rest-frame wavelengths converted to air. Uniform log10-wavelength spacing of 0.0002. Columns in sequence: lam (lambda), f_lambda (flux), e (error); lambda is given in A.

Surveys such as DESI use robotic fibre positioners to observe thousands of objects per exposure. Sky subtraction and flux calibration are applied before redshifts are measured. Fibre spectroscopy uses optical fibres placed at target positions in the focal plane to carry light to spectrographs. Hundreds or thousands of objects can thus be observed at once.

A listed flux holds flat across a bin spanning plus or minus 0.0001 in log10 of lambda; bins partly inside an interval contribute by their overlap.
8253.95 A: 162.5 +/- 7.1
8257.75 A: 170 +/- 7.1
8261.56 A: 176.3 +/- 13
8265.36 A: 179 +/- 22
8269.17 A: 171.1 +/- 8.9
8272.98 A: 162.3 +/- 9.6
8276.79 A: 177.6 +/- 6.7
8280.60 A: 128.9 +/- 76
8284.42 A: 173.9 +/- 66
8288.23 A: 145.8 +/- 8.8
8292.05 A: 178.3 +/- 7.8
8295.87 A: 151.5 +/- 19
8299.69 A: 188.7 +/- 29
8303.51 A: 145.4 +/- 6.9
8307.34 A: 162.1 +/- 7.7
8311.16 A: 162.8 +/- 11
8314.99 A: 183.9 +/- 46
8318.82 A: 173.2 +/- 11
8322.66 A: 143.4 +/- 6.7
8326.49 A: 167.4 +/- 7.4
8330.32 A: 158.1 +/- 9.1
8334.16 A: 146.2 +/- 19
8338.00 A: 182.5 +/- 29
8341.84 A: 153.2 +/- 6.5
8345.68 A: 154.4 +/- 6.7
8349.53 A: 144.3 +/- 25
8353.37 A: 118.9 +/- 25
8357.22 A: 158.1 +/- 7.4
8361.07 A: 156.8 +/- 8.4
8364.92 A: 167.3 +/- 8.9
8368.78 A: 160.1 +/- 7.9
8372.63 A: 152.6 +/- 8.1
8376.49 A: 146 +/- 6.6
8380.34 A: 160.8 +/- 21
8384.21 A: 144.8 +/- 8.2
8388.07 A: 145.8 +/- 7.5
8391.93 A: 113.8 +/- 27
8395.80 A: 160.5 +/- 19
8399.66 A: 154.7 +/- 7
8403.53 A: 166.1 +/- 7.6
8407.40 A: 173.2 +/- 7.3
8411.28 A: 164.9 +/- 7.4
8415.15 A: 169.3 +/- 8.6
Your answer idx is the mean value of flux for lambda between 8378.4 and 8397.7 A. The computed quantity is 145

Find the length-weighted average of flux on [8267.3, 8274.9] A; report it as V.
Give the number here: 167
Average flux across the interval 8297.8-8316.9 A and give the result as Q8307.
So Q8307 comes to 169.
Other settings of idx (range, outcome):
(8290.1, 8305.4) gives 166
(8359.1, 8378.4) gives 157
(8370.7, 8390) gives 150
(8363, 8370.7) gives 164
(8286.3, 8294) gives 162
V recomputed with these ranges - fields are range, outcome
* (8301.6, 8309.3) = 154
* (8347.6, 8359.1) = 140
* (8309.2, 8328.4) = 166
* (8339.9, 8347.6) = 154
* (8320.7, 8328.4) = 155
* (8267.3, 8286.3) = 163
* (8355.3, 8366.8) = 161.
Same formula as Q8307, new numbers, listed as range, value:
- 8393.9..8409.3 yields 164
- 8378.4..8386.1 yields 153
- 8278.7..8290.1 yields 150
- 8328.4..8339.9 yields 162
